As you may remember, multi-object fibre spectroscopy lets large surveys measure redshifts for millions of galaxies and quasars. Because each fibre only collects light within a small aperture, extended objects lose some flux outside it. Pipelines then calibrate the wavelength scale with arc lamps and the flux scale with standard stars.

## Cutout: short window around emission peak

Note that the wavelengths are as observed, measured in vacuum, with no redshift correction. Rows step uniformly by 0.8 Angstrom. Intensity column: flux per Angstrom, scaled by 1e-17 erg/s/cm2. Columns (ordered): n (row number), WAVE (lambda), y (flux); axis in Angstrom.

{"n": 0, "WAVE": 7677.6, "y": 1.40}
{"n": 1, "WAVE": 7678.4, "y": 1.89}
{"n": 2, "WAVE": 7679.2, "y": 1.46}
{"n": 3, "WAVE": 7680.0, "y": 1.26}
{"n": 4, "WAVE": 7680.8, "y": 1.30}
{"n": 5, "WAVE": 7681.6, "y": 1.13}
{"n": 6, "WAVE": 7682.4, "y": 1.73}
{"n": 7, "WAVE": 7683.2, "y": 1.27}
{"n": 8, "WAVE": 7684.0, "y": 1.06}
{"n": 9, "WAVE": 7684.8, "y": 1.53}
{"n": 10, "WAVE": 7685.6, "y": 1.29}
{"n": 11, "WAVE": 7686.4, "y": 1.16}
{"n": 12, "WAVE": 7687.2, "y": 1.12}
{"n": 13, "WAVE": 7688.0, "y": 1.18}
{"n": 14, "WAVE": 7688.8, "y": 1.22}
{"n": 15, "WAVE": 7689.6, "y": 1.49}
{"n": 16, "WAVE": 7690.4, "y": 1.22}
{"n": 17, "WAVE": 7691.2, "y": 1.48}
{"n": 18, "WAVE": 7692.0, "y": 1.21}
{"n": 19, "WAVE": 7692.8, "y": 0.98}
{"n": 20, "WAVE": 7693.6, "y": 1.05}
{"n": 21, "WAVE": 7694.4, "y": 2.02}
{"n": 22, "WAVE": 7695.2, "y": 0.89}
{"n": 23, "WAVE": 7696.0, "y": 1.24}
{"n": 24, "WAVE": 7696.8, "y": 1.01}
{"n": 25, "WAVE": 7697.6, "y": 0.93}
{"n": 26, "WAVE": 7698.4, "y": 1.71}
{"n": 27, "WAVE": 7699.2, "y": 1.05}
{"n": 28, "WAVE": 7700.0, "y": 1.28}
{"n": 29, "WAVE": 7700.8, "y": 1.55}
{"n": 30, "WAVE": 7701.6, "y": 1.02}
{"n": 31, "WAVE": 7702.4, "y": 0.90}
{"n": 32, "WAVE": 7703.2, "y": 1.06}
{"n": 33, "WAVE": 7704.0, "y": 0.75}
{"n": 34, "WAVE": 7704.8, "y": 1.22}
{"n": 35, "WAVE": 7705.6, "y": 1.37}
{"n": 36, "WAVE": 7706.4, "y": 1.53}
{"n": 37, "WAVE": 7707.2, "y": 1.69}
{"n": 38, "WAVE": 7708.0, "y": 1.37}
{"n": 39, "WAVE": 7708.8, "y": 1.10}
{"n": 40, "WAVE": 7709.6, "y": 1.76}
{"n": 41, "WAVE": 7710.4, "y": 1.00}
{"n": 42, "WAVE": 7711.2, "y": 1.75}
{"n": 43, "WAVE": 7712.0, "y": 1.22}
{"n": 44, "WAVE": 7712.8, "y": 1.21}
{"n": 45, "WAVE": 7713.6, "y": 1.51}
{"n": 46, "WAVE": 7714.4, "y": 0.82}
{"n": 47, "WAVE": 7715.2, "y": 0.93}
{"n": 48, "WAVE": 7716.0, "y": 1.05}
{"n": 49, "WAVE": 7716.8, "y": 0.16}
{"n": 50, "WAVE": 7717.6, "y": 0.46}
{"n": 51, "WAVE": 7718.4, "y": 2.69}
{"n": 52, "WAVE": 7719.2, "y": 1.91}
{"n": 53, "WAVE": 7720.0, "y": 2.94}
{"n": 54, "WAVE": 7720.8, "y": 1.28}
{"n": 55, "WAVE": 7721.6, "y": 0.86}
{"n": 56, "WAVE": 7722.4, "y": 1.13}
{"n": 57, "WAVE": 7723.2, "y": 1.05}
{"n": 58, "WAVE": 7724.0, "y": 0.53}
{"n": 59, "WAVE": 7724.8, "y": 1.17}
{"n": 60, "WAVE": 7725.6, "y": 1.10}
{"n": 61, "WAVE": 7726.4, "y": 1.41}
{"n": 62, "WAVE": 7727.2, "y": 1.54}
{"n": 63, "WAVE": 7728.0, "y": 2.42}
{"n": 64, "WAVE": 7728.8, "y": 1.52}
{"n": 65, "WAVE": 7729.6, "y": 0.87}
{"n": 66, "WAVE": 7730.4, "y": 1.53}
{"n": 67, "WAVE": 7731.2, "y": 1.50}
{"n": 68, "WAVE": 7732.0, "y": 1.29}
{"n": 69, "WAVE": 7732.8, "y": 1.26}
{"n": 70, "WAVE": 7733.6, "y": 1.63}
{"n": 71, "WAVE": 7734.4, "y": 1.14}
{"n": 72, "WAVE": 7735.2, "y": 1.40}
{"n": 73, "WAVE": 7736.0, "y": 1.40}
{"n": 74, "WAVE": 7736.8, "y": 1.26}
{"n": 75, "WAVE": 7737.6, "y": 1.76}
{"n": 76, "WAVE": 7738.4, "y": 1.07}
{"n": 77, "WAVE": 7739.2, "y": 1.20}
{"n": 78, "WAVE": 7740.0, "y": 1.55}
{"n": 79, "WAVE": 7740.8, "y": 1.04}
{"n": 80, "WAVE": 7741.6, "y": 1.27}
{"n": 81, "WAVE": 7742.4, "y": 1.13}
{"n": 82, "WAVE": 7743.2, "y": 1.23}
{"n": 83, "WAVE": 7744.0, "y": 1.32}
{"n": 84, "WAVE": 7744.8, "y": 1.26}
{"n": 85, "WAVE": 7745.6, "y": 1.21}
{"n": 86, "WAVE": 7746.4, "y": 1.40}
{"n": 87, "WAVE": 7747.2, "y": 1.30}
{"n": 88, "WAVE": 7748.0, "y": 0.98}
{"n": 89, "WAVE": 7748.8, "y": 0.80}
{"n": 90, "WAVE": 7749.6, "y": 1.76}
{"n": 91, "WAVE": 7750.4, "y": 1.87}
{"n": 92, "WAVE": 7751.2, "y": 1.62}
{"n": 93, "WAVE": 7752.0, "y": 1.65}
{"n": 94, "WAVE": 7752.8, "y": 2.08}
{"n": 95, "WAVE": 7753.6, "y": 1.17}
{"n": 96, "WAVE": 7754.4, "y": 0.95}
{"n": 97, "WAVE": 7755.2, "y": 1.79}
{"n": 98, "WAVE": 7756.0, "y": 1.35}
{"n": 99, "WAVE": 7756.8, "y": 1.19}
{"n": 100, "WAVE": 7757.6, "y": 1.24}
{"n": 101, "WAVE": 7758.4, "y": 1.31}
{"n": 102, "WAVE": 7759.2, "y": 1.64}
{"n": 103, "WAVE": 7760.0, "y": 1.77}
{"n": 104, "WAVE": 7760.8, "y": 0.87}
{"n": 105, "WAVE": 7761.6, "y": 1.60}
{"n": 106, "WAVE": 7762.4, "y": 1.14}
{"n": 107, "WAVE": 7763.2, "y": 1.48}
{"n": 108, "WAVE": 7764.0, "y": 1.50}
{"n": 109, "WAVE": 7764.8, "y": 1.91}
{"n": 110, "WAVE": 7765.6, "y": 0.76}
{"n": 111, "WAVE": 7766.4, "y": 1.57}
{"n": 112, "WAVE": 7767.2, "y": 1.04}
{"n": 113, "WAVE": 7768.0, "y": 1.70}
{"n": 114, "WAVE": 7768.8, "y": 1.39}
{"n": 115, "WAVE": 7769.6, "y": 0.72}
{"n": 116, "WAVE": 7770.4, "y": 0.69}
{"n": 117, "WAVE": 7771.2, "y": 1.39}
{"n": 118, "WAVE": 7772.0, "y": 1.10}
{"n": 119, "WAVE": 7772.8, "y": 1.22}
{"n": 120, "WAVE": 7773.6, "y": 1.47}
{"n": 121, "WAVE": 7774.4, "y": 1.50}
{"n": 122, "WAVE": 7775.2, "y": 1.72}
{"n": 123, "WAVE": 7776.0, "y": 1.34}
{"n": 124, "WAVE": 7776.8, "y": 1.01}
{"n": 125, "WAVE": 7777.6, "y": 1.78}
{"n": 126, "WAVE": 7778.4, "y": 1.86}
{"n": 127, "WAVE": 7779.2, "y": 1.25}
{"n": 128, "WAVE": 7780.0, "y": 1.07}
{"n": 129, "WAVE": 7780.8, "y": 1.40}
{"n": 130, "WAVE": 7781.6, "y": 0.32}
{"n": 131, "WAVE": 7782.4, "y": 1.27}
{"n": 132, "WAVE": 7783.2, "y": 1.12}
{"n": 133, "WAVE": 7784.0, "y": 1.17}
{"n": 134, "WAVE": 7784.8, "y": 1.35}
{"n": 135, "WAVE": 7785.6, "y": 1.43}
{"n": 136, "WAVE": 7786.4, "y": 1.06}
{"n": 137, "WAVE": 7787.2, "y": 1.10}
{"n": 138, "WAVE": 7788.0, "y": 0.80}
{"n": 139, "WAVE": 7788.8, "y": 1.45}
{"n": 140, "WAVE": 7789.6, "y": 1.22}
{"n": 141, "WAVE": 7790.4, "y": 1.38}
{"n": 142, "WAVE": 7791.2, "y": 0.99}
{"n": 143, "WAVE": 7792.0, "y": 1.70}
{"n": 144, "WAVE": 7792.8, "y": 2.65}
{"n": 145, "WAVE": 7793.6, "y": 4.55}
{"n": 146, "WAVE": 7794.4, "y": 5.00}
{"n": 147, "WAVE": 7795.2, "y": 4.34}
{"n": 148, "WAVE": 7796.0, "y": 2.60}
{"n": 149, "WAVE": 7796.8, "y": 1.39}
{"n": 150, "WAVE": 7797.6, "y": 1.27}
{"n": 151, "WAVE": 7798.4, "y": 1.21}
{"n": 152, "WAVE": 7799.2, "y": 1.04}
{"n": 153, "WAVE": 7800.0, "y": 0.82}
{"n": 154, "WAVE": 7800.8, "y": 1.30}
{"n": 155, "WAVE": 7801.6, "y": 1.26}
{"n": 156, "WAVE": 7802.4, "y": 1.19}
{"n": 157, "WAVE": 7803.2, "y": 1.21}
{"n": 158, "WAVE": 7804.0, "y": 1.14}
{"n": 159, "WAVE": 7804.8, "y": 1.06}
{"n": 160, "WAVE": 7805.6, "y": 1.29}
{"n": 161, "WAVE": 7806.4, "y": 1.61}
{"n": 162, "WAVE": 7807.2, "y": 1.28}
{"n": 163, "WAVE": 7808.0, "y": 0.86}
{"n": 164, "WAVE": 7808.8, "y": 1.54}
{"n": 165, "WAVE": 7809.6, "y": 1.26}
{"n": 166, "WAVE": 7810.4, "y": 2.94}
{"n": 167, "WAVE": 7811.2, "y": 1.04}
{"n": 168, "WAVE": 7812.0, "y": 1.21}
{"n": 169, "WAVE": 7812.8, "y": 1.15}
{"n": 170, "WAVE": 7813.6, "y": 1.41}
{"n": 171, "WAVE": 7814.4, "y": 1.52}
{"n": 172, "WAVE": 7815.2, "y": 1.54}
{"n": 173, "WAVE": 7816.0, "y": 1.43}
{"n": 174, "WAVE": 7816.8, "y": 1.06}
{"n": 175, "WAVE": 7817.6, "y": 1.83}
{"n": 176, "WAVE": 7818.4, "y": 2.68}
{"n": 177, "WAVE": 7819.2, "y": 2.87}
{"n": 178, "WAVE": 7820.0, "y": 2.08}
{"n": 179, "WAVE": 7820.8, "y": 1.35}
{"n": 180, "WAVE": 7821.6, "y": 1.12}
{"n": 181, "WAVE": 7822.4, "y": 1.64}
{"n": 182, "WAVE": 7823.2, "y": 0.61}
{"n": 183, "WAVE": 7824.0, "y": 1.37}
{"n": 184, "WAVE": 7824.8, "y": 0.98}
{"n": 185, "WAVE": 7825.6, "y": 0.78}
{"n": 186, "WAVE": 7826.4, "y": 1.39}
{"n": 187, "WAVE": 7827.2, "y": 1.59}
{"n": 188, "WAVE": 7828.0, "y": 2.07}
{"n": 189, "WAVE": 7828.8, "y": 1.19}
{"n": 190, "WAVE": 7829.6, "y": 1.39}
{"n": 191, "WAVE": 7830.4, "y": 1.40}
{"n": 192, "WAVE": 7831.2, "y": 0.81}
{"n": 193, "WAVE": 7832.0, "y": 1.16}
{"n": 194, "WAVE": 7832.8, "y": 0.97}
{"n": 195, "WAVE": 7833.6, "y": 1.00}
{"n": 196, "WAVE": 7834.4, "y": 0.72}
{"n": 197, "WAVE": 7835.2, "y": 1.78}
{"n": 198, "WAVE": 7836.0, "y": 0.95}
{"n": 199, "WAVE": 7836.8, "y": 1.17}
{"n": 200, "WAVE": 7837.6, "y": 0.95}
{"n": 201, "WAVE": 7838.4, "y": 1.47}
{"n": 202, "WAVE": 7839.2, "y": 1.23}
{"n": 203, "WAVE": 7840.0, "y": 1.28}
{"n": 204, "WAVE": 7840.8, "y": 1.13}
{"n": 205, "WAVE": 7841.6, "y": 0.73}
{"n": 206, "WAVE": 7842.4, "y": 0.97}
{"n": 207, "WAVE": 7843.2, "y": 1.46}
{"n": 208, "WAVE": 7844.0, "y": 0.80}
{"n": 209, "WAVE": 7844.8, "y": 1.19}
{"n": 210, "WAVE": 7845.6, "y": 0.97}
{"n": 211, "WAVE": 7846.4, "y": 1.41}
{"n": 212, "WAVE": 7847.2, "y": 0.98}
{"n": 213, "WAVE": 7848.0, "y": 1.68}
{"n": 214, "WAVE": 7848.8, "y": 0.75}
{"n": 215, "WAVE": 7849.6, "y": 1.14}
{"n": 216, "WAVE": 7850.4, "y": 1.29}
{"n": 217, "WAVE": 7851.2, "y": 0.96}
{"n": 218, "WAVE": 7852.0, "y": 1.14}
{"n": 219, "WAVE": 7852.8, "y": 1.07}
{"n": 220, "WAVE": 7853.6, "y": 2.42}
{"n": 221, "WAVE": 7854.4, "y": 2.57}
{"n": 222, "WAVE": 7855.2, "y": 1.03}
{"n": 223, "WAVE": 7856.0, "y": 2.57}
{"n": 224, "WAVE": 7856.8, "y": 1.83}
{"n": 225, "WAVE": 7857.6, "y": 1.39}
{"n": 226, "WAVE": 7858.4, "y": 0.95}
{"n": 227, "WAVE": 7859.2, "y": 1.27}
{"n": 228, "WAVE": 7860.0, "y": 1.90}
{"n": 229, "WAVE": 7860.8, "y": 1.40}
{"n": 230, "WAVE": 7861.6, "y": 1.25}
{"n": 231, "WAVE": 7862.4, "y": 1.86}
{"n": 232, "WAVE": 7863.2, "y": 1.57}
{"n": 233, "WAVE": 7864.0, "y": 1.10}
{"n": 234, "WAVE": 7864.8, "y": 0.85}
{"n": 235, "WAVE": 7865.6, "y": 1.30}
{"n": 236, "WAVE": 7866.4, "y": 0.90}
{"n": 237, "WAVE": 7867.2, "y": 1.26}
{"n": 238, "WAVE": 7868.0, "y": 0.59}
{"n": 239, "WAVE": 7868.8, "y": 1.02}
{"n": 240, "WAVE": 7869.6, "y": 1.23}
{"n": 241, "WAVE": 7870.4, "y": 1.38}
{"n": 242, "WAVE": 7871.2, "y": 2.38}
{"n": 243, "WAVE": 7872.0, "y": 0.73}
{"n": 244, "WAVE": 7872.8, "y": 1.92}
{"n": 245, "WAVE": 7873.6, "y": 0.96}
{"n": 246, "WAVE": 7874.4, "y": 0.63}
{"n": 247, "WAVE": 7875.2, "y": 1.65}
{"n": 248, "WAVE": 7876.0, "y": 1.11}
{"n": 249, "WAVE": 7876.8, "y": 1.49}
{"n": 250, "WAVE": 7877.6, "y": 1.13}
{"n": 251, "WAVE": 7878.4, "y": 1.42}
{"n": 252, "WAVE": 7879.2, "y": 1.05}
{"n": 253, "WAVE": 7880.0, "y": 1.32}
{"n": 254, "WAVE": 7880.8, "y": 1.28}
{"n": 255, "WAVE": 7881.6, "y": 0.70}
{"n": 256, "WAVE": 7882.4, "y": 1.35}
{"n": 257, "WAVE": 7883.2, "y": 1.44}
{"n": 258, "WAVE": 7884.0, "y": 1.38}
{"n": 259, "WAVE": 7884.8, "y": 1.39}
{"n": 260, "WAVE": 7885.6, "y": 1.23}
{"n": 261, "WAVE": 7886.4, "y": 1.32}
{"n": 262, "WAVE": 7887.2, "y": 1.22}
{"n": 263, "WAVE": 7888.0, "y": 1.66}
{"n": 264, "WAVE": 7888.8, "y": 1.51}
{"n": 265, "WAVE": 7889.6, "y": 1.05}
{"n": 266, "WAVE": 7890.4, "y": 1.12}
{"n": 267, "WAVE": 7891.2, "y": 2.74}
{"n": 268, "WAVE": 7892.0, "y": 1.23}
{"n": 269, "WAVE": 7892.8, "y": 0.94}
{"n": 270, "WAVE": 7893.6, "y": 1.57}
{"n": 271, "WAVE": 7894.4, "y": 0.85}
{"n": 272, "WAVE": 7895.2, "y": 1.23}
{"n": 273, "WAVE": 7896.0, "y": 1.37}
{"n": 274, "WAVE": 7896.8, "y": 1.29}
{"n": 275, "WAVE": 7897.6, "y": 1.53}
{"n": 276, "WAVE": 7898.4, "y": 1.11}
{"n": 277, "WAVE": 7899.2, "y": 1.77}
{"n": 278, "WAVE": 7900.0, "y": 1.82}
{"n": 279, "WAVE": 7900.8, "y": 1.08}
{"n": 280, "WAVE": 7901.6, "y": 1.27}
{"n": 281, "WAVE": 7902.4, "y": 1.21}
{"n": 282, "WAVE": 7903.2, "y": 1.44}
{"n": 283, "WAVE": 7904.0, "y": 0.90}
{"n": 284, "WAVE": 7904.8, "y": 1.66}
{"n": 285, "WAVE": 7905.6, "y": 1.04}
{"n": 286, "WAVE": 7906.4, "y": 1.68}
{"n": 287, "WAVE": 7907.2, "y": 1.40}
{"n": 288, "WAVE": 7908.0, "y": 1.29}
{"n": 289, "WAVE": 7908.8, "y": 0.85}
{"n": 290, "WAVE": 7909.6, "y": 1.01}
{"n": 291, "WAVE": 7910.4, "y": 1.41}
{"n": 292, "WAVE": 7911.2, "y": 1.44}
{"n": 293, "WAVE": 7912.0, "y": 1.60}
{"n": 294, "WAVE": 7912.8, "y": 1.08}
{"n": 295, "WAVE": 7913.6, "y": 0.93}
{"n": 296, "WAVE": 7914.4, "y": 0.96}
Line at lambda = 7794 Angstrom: H-alpha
